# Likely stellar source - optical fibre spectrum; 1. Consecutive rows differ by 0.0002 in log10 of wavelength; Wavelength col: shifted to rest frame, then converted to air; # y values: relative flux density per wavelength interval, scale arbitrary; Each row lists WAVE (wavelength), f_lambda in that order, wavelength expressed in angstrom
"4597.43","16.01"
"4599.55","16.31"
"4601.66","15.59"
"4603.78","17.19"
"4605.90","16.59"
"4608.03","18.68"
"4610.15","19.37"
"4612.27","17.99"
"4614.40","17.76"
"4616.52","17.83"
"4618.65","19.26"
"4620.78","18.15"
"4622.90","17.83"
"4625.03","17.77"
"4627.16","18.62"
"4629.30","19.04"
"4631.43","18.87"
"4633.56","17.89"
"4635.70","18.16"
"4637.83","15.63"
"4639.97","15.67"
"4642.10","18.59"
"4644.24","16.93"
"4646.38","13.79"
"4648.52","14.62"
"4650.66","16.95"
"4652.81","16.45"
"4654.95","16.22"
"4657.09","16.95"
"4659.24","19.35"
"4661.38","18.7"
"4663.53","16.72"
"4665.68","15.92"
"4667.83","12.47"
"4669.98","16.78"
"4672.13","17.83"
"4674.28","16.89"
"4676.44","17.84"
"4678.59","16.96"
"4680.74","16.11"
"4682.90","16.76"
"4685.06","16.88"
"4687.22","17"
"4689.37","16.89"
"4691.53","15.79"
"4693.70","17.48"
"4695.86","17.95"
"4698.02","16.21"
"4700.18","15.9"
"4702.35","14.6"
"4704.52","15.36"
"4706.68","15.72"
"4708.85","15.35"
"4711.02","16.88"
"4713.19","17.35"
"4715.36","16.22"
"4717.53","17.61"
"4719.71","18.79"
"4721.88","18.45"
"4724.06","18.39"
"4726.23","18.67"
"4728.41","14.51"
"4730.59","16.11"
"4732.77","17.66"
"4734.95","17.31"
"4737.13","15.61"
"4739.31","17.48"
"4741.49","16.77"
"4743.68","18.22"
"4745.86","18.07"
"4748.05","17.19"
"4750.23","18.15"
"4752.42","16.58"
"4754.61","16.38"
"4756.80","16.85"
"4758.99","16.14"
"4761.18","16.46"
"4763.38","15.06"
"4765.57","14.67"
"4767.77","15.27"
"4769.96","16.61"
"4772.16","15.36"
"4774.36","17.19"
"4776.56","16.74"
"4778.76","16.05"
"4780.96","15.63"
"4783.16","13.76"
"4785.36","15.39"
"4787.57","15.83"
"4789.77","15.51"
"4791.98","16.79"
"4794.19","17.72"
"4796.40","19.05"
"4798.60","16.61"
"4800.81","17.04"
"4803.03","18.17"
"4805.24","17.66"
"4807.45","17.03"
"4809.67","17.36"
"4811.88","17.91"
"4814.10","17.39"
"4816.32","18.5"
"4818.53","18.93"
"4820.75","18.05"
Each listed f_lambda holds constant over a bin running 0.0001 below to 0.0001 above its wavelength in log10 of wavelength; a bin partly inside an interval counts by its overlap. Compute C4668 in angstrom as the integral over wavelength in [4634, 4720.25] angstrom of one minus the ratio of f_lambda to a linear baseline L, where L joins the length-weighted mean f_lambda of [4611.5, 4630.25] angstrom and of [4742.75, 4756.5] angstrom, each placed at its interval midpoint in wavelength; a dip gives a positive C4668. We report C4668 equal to 6.1 angstrom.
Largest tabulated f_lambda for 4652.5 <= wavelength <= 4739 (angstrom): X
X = 19.35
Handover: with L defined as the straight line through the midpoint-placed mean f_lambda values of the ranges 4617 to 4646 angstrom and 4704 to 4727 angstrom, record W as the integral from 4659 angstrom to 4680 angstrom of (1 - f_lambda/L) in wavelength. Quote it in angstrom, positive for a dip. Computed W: 0.8 angstrom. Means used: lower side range 17.8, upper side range 17.2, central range 16.8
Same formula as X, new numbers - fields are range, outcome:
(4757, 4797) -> 19.05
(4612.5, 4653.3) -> 19.26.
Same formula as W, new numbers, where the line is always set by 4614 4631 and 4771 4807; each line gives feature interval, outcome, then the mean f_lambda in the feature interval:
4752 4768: 0.9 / 15.9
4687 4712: 1.8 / 16.2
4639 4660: 1.8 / 16.5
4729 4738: 0.3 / 16.6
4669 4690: 0.9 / 17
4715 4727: -0.6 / 18.1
